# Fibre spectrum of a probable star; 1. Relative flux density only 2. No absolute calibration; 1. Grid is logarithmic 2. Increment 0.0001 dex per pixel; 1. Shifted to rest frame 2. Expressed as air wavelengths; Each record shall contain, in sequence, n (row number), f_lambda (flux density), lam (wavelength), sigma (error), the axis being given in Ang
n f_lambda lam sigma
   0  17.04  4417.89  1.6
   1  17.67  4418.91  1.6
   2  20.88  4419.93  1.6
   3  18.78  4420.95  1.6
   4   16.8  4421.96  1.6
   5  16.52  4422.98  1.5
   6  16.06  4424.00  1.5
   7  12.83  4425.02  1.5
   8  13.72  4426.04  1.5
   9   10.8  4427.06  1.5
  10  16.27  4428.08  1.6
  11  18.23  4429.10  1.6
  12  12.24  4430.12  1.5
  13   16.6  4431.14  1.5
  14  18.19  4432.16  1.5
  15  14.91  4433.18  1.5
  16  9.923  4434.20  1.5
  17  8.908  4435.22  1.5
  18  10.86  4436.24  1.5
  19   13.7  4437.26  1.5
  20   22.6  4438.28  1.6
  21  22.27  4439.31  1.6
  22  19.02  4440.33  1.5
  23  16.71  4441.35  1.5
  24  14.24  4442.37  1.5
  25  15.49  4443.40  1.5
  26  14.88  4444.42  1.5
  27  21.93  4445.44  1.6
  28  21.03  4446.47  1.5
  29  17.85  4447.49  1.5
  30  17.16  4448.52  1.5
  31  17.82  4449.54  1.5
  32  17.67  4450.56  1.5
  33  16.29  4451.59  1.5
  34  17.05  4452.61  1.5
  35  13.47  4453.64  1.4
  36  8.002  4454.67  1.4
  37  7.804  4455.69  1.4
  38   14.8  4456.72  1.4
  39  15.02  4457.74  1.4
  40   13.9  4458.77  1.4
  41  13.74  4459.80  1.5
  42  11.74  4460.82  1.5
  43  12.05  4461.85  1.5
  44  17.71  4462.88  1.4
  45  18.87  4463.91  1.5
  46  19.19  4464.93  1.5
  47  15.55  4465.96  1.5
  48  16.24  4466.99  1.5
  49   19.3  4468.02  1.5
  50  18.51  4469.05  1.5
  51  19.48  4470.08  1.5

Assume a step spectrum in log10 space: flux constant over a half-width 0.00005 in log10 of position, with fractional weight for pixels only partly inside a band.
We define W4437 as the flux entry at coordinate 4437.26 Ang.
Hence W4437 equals 13.7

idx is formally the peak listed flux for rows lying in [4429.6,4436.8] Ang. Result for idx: 18.19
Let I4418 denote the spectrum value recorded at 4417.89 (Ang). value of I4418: 17.04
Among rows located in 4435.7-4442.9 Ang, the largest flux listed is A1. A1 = 22.6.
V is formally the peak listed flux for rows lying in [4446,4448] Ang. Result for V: 21.03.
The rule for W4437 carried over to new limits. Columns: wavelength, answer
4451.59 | 16.29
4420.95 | 18.78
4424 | 16.06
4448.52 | 17.16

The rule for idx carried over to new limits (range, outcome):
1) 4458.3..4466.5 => 19.19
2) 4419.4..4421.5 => 20.88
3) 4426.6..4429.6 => 18.23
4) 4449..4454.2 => 17.82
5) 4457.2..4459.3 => 15.02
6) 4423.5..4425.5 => 16.06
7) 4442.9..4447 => 21.93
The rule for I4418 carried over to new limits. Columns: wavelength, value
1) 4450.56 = 17.67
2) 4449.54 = 17.82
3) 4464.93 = 19.19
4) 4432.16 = 18.19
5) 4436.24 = 10.86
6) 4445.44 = 21.93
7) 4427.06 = 10.8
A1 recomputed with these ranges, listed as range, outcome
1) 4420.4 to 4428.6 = 18.78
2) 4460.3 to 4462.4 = 12.05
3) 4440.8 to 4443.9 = 16.71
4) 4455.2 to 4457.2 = 14.8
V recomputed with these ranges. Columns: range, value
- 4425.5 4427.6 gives 13.72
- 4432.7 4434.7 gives 14.91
